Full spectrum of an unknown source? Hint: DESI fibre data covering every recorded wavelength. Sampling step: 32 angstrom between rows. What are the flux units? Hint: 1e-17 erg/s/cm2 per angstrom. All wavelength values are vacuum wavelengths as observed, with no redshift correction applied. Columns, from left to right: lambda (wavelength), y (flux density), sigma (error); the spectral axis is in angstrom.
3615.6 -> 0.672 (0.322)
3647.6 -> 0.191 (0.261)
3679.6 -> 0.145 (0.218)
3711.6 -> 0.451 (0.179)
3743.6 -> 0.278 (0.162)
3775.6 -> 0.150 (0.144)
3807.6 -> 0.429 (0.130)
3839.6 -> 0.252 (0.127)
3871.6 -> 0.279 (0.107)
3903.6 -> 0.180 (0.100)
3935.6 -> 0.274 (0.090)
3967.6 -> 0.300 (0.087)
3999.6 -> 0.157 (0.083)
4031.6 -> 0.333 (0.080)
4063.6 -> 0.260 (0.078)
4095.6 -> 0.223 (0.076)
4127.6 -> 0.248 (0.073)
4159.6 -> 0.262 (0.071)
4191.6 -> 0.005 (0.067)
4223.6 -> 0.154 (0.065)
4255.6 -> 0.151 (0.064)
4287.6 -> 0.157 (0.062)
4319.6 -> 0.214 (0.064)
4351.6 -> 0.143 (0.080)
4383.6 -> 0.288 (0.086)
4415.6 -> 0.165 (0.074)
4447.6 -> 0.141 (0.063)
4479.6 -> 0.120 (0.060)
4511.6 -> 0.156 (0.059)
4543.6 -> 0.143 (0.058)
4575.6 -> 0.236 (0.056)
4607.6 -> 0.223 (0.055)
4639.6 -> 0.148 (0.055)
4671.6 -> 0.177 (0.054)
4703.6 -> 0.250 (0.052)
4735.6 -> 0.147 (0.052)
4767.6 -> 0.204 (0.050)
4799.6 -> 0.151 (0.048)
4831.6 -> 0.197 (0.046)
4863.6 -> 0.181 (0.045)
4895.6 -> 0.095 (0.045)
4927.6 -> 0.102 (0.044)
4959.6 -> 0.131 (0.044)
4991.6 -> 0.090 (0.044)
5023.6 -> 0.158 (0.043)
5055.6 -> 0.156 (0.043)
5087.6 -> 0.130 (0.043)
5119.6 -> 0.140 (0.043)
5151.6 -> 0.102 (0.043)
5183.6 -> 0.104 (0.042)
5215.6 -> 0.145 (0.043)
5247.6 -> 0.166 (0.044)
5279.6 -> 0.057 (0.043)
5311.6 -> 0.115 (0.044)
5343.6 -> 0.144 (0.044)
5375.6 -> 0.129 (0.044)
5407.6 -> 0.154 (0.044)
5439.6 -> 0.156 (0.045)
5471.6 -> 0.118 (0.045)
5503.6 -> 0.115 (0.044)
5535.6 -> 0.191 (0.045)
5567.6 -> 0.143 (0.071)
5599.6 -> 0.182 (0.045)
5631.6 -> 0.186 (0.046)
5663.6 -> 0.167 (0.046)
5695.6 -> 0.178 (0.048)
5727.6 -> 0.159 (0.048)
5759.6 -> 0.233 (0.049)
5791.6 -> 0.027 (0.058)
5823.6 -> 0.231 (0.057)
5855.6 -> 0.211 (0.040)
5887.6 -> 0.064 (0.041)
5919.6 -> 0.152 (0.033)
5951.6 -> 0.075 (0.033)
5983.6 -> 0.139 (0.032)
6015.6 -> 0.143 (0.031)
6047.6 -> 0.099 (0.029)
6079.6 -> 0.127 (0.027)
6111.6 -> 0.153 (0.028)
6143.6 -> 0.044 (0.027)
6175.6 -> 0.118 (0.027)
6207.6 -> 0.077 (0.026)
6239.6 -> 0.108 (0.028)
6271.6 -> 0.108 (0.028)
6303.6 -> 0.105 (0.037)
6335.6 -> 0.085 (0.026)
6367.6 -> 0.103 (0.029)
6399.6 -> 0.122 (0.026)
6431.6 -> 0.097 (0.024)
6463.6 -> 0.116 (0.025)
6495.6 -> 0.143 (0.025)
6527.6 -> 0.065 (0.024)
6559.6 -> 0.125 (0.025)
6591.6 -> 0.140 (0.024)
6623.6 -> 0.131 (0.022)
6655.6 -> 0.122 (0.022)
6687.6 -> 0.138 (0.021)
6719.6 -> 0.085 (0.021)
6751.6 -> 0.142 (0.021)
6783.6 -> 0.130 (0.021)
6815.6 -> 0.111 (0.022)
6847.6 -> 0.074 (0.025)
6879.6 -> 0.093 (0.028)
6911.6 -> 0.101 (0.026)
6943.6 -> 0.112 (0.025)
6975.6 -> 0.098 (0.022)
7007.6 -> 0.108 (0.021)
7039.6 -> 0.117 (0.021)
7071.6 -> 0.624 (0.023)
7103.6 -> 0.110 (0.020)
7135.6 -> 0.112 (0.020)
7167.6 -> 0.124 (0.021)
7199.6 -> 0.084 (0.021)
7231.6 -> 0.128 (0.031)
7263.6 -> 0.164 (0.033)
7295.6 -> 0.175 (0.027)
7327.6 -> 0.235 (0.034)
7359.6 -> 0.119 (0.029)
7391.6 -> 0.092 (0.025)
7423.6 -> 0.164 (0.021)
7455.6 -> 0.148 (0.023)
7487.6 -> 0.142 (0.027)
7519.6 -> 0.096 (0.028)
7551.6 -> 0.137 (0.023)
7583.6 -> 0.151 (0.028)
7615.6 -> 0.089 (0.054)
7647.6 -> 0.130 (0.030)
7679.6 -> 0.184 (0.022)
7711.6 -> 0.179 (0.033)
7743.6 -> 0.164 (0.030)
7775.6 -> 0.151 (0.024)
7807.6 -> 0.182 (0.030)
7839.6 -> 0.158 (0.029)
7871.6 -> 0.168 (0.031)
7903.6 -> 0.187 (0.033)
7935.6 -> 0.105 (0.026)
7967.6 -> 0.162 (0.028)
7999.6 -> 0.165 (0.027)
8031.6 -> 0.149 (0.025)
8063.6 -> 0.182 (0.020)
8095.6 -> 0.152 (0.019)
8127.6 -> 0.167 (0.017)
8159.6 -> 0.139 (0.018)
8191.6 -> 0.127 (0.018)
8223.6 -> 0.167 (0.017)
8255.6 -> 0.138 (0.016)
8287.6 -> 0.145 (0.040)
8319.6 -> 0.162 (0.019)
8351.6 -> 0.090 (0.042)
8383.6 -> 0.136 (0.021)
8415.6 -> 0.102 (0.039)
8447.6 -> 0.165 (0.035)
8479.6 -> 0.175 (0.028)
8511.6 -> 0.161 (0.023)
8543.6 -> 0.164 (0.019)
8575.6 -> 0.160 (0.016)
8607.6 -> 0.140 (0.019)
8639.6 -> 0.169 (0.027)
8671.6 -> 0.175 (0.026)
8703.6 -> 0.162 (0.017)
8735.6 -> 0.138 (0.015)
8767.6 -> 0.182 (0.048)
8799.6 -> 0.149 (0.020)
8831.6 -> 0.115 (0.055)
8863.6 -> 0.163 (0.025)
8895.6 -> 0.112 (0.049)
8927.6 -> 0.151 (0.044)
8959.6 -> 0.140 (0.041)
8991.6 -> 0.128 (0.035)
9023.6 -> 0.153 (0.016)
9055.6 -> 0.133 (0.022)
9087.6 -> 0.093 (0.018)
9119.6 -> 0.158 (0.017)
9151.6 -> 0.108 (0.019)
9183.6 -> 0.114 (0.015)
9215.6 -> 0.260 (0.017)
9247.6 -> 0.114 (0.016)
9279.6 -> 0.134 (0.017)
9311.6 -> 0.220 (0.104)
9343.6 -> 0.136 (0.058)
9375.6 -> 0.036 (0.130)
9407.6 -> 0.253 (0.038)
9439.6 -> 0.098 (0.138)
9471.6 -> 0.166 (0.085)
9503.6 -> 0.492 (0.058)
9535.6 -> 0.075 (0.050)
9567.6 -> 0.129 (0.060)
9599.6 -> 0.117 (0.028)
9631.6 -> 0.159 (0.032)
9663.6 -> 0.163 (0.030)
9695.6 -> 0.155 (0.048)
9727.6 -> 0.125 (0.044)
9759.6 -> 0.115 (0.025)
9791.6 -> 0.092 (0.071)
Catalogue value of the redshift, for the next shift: 0.895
